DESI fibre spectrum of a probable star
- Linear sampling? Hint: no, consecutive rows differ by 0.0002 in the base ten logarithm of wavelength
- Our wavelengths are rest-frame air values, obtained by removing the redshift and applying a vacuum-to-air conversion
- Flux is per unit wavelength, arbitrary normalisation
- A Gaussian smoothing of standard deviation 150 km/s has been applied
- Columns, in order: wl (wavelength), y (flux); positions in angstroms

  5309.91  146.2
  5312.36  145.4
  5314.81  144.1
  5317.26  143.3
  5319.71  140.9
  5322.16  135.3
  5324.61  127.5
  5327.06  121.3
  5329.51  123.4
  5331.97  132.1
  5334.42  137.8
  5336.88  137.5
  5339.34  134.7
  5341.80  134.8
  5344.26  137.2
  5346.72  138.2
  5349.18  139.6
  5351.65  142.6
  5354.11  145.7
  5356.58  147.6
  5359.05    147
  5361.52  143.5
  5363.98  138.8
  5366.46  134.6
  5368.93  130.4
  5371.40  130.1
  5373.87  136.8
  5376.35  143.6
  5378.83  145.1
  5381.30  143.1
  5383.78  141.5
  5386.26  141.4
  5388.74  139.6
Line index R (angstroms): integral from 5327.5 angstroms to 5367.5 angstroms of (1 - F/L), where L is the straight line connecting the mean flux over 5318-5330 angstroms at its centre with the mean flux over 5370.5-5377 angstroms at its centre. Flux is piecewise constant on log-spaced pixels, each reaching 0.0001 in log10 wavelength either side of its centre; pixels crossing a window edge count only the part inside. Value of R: -1.4 angstroms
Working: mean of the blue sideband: 131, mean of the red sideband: 137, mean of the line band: 138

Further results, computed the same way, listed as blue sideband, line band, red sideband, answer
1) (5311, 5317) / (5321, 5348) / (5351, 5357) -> 2.3 angstroms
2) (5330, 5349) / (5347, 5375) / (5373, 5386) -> -0.1 angstroms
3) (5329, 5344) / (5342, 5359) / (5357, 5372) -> -0.7 angstroms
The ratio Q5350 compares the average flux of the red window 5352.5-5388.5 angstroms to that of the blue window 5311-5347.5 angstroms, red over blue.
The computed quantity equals 1.0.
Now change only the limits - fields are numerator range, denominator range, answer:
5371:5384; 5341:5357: 1.00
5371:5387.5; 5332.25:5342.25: 1.04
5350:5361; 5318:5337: 1.10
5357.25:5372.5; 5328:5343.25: 1.03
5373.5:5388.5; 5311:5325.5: 1.02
